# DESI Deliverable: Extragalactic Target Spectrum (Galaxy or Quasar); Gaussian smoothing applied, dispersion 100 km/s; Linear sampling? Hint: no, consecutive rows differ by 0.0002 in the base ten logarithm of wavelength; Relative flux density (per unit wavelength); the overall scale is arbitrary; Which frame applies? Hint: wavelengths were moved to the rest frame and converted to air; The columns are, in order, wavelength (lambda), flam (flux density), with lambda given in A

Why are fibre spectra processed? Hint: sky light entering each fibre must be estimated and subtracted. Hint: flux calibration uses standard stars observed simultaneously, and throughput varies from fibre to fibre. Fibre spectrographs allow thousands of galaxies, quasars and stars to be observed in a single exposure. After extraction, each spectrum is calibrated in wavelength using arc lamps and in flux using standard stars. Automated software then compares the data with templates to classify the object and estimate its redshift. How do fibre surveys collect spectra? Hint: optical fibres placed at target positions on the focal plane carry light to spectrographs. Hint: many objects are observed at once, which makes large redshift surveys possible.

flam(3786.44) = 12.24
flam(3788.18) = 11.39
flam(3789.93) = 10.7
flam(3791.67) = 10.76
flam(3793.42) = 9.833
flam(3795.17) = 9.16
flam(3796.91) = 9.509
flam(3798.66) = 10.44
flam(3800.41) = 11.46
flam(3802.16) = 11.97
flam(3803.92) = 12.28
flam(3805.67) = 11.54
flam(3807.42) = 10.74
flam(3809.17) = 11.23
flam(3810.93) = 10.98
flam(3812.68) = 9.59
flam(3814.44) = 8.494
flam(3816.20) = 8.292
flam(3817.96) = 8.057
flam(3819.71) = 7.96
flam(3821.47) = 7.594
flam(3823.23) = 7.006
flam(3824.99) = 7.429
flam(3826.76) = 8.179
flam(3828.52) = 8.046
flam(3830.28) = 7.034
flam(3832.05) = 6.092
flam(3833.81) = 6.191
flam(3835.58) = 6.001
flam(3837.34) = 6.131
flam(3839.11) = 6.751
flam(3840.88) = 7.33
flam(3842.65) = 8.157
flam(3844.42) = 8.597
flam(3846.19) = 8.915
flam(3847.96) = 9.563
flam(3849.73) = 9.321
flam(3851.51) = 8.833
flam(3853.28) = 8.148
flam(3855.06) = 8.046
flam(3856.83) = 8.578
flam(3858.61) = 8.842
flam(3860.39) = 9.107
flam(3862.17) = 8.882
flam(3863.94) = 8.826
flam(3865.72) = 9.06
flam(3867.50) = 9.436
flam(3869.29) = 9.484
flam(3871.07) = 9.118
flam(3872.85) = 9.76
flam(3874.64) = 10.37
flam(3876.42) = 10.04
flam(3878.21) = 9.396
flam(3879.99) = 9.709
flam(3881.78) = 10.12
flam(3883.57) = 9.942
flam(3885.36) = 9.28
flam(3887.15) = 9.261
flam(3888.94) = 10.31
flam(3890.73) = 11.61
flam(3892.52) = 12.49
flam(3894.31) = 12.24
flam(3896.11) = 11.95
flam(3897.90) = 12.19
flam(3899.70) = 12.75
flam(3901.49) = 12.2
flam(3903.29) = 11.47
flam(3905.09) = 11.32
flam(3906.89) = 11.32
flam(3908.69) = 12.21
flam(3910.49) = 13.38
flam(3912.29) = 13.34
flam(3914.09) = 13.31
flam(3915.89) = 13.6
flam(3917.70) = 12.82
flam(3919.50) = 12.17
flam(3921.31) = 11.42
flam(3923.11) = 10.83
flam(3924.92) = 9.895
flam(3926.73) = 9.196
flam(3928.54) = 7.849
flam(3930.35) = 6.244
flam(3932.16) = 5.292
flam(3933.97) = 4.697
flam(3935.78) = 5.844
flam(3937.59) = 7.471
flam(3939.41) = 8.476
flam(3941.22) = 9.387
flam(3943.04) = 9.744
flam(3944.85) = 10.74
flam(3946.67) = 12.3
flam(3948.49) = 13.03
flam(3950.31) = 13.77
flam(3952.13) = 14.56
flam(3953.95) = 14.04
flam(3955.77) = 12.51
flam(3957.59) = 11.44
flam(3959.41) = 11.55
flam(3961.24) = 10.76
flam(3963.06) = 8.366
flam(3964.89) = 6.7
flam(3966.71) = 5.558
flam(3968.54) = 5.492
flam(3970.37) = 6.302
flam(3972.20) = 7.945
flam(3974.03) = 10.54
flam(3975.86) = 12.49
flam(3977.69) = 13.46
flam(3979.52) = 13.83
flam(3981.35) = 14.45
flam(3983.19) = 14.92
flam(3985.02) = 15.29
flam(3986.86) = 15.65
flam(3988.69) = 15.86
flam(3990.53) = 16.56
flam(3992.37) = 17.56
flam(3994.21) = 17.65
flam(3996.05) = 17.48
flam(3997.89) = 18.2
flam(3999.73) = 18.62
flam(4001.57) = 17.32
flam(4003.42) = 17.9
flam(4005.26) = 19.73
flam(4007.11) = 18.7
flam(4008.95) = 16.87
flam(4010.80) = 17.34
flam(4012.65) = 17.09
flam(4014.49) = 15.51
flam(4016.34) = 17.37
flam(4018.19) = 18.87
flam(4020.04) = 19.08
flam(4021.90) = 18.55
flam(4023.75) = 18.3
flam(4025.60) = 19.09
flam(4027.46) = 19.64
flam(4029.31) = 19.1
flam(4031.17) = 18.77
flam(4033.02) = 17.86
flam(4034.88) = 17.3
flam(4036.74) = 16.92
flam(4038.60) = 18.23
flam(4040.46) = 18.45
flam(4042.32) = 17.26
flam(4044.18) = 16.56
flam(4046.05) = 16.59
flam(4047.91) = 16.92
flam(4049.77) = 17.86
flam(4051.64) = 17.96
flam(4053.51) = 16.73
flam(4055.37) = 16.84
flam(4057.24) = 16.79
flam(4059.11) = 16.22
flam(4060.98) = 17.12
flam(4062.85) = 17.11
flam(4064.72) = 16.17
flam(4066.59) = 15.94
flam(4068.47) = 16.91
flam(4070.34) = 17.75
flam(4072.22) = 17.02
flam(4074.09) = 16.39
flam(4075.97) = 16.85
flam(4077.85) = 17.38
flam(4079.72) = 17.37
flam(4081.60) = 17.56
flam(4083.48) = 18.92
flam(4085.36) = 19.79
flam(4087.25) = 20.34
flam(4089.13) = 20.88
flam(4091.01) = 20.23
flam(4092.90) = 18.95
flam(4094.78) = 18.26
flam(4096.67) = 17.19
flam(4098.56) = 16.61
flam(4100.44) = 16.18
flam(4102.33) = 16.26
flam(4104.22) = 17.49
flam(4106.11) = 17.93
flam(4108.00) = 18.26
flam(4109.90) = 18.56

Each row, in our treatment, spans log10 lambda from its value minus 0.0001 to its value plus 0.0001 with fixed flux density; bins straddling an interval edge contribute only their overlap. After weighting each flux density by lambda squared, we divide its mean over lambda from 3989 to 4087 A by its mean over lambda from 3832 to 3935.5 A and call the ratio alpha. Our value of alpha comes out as 1.96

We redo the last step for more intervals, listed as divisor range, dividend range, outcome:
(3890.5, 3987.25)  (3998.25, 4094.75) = 1.72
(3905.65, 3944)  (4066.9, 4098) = 1.98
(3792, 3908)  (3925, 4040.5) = 1.56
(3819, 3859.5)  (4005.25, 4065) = 2.51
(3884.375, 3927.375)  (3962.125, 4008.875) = 1.24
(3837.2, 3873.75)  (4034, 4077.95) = 2.18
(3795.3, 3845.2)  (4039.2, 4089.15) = 2.27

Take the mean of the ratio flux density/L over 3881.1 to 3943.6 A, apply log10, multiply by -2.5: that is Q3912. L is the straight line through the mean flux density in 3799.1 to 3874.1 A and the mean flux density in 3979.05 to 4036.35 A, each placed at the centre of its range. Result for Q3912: 0.19 mag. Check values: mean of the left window 8.75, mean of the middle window 10.4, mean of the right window 17.5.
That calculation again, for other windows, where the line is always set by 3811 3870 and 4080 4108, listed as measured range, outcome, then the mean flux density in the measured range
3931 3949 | 0.38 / 8.57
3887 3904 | -0.14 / 11.8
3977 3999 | -0.14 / 16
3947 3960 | -0.03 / 13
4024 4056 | -0.11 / 17.8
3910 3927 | -0.08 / 12.1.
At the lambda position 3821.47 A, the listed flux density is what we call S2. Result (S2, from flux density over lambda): 7.594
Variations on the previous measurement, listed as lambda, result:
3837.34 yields 6.131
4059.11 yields 16.22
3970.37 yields 6.302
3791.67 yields 10.76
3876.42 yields 10.04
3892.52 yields 12.49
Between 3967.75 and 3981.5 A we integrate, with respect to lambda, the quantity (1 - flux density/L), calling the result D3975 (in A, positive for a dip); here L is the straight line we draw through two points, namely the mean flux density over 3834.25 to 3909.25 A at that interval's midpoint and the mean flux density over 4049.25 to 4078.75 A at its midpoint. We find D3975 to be 3.2 A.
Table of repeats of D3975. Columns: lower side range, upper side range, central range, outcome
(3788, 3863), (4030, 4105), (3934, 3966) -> 7.01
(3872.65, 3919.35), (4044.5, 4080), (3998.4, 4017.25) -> -3.16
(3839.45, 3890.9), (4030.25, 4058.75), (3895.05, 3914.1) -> -2.22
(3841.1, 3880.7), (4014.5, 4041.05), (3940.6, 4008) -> 9.55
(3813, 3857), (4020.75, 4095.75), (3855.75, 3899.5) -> -1.34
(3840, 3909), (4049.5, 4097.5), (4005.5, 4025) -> -3.06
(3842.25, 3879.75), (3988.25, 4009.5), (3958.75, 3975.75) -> 8.05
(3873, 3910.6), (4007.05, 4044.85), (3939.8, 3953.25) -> 1.99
